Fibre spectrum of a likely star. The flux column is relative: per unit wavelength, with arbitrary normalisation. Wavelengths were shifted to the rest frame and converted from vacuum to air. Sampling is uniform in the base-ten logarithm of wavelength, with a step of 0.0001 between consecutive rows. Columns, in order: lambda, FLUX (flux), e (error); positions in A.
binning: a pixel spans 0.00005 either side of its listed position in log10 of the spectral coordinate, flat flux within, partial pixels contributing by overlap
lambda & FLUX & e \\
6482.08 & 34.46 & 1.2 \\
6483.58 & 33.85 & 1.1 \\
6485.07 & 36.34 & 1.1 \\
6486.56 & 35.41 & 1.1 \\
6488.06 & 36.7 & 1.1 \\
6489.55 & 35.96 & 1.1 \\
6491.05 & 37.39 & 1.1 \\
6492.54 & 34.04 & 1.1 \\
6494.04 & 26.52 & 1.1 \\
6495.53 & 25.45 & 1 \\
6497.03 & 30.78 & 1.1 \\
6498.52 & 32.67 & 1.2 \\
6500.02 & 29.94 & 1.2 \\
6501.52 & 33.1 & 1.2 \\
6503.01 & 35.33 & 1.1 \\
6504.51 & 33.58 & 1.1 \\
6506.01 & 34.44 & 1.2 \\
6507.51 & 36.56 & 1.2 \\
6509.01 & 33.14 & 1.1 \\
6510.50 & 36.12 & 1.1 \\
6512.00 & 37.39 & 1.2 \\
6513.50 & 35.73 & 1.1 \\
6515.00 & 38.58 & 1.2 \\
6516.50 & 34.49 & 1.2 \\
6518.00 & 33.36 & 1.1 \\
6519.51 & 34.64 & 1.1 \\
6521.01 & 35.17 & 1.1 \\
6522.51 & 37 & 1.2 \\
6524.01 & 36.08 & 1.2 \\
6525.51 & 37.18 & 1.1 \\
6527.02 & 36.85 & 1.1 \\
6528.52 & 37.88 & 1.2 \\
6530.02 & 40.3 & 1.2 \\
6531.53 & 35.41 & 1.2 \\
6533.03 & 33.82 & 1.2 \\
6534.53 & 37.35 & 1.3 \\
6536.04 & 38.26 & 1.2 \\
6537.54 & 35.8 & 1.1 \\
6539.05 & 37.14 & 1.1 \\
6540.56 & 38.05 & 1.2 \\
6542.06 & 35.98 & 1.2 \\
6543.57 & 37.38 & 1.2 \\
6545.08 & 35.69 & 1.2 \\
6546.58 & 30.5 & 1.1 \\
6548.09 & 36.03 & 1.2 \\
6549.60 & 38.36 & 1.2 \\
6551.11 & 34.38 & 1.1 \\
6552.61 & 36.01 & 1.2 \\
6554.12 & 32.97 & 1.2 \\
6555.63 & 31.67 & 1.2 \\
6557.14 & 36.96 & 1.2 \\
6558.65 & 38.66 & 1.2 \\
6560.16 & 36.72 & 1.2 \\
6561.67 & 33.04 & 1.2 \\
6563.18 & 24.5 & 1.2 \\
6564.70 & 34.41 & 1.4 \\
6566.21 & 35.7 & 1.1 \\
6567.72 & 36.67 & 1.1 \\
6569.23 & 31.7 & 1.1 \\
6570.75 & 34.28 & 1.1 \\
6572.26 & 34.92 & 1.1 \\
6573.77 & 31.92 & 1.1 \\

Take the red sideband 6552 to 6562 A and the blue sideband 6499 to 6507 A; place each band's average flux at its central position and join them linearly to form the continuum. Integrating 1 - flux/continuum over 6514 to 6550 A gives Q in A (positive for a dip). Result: -2.03 A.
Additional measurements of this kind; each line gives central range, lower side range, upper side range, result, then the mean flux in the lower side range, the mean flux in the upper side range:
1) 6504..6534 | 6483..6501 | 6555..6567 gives -2.3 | 32.9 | 34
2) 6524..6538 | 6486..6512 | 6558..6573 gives -1.3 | 33.5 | 34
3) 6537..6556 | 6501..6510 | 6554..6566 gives -0.9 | 34.5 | 33.7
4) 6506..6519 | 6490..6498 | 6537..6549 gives -1.1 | 31.1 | 35.8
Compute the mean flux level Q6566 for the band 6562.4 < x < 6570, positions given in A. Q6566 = 32.6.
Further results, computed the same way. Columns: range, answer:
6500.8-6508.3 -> 34.6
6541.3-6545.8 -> 36.4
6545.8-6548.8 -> 33.3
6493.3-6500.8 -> 29.1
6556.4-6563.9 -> 34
